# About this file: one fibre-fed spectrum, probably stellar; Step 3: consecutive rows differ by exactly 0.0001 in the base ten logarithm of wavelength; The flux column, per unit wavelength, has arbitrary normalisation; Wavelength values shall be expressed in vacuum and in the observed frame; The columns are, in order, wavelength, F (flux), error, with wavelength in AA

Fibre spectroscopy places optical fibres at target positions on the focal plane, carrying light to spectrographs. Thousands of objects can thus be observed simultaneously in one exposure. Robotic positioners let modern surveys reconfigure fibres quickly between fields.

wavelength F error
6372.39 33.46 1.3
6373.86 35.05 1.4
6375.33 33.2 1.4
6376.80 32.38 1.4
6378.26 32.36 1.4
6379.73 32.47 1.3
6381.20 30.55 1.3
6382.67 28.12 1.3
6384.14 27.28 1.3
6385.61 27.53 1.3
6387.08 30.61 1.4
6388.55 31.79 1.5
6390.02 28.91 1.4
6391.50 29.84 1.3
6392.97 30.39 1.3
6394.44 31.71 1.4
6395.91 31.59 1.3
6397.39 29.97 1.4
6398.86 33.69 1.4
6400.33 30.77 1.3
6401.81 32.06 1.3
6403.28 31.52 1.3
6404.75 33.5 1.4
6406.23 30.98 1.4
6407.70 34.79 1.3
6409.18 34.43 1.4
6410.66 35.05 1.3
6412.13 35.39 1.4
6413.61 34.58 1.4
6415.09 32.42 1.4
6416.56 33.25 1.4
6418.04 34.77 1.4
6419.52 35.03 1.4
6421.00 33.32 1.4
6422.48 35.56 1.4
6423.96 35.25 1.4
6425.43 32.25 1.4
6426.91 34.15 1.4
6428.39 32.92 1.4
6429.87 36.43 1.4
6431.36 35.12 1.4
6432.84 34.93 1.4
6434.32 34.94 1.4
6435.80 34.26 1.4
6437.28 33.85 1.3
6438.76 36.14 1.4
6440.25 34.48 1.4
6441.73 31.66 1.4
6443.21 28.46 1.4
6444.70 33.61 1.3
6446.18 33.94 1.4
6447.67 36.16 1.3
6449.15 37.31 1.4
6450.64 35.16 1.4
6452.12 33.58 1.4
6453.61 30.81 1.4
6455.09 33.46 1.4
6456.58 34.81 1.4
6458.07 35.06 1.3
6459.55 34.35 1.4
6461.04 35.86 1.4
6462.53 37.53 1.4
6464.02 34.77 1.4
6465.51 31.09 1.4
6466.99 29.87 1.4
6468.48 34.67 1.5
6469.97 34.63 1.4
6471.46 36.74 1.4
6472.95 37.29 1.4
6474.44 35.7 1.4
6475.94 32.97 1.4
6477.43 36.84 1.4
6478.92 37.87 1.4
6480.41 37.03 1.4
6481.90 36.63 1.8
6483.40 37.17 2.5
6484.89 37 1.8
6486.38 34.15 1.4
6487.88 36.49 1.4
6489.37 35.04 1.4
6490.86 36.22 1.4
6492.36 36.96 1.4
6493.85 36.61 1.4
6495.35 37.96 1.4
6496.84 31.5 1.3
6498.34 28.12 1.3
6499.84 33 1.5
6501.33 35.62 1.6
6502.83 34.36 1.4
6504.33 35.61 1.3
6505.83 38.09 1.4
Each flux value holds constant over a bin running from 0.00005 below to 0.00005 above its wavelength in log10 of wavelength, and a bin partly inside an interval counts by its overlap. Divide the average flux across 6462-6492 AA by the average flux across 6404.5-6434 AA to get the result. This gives 1.04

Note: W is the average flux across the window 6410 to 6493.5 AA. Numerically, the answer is 34.7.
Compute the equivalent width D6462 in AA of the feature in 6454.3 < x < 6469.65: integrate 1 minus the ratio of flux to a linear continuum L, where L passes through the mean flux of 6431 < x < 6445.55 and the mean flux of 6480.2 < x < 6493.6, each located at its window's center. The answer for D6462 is 0.36 AA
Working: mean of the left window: 33.7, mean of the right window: 36.3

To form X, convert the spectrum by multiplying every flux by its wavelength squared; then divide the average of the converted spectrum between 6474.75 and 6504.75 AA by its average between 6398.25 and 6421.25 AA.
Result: 1.08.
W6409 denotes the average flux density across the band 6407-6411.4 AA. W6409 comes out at 34.7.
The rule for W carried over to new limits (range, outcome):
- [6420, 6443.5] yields 34.1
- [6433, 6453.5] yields 34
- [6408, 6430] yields 34.3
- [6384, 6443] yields 32.9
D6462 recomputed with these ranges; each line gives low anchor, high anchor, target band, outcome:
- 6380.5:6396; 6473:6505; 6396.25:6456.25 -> -3.5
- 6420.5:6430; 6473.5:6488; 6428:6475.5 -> 1.0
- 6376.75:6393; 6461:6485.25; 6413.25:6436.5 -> -1.3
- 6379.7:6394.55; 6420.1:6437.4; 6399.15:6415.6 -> -0.6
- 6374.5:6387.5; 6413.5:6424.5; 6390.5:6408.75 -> 0.3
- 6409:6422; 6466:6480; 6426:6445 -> 0.4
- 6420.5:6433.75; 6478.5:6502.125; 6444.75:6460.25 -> 0.2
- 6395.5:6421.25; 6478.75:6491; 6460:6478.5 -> 0.4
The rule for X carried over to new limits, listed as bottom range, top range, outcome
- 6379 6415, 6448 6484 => 1.13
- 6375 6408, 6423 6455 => 1.11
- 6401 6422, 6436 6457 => 1.02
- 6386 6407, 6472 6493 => 1.19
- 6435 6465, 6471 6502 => 1.05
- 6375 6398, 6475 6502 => 1.20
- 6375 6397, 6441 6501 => 1.17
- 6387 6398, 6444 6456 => 1.14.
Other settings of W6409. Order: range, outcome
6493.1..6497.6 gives 35.4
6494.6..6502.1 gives 33.2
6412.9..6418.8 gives 33.8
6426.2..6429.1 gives 33.5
